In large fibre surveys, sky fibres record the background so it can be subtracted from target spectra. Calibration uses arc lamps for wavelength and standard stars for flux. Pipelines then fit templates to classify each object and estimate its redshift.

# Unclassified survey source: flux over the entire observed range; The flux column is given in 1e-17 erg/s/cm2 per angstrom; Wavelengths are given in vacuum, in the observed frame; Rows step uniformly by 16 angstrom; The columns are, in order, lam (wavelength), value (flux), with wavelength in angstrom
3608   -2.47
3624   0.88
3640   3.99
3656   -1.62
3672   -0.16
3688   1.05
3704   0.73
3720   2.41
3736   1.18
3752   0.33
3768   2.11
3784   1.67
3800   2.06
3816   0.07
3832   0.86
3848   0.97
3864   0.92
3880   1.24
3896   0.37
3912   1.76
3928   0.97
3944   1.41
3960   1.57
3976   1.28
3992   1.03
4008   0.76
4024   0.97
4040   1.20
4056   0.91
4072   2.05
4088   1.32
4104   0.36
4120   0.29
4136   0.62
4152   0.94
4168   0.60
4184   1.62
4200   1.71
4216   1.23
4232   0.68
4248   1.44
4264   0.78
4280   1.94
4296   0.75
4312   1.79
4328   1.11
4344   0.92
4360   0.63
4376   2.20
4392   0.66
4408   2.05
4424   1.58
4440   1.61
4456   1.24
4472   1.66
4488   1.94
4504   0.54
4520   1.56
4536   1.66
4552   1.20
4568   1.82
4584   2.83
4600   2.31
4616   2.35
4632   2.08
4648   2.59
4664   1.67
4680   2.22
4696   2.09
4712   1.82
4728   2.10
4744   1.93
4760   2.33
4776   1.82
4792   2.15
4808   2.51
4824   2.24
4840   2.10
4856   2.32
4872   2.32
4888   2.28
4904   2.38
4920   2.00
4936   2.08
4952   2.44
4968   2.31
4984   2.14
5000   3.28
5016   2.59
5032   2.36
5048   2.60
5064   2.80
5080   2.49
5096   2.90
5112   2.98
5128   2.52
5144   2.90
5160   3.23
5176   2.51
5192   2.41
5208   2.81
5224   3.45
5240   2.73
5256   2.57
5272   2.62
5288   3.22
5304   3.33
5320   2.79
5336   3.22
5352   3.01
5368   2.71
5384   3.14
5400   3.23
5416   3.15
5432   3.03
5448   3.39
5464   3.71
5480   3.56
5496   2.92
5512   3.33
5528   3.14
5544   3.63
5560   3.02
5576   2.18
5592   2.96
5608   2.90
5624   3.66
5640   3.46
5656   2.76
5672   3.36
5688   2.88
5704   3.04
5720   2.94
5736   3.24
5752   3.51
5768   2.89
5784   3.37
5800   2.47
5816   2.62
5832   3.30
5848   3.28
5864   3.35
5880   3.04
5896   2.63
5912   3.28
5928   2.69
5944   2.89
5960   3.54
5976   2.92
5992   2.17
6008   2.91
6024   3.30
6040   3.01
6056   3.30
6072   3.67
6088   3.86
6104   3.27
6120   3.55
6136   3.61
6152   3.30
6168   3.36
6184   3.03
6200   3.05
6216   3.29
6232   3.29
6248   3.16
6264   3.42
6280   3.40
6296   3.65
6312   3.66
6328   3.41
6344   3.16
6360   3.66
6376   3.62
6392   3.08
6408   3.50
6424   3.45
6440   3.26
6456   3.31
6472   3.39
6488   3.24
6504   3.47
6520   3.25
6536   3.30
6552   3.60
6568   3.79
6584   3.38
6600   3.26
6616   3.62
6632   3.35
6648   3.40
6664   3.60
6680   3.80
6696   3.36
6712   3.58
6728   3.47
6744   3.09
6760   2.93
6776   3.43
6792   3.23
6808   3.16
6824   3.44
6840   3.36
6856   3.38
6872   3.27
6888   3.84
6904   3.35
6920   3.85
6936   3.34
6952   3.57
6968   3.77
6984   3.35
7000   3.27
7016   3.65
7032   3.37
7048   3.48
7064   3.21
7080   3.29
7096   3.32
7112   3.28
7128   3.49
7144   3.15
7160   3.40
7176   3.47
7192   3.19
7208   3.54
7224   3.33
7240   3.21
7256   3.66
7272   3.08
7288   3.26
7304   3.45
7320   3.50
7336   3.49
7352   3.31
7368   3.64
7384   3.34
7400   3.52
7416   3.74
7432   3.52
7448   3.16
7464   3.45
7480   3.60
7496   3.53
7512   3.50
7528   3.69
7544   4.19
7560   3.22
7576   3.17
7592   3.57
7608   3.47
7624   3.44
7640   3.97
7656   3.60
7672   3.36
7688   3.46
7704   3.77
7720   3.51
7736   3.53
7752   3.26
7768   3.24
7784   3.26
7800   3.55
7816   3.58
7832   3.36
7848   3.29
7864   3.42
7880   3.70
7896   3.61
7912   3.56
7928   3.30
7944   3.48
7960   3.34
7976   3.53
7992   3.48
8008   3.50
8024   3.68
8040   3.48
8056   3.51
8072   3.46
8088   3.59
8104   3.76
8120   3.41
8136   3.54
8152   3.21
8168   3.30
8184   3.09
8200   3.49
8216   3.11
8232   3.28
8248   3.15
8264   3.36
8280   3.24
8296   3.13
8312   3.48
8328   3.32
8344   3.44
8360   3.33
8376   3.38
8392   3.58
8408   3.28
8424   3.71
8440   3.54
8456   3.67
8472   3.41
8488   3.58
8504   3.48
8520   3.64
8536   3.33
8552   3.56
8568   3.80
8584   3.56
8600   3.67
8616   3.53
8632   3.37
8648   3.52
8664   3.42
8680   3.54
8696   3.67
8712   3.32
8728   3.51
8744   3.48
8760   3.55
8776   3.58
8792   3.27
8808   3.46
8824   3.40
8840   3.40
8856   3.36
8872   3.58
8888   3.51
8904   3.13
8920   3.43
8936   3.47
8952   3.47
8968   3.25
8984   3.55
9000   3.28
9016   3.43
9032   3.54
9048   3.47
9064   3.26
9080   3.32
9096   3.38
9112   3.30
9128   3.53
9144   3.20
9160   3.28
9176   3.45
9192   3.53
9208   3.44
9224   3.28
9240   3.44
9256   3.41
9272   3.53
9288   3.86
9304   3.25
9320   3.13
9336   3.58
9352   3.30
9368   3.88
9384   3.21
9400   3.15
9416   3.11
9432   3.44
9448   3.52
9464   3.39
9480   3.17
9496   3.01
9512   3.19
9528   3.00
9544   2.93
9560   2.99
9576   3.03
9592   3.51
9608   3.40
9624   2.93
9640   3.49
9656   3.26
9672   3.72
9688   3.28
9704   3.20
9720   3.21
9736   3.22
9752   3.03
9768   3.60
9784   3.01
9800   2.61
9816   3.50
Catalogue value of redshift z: 0.15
